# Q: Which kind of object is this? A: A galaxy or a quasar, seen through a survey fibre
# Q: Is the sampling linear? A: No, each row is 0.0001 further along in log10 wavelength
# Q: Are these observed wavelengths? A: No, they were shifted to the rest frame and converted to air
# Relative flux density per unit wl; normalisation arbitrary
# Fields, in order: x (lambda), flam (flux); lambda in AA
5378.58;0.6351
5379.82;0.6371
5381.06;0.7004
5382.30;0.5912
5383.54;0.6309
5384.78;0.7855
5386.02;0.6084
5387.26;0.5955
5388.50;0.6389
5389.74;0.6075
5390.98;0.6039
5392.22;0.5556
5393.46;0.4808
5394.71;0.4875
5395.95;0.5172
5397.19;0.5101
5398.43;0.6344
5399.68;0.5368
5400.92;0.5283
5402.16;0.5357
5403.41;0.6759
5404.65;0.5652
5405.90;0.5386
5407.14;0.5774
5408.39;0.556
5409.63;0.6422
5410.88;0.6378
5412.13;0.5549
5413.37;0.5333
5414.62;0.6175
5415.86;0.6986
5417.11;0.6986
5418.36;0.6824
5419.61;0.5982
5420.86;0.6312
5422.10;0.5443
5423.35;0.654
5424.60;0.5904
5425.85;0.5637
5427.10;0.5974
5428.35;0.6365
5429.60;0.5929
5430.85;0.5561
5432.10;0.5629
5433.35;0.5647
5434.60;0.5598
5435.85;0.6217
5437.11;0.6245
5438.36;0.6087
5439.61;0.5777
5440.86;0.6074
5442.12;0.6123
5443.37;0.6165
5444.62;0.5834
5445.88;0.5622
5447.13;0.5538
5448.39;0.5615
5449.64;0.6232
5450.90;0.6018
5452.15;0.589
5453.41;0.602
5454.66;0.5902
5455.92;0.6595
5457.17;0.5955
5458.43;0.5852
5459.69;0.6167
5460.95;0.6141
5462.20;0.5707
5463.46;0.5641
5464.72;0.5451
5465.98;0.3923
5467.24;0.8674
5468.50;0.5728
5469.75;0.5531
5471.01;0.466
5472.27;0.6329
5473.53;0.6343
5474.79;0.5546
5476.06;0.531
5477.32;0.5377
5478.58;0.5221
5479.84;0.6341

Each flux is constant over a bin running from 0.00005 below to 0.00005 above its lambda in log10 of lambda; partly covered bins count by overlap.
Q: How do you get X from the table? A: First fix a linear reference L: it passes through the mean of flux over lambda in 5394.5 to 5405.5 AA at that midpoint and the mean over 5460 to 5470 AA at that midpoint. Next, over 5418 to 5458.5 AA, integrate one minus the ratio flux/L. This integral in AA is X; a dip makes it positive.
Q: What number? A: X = -1.6 AA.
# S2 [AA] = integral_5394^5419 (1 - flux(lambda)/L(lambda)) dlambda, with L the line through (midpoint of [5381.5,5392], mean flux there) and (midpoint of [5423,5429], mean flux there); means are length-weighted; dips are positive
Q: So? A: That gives 1.3 AA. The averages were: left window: 0.631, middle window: 0.586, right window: 0.606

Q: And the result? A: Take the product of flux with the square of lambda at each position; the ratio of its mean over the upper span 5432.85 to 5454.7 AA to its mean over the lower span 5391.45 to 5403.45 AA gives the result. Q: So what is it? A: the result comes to 1.11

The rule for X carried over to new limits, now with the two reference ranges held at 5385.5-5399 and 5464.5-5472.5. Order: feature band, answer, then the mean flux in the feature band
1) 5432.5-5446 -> -0.6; 0.595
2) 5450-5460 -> -0.6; 0.605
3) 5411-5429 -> -1.4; 0.615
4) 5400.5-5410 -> -0.1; 0.577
